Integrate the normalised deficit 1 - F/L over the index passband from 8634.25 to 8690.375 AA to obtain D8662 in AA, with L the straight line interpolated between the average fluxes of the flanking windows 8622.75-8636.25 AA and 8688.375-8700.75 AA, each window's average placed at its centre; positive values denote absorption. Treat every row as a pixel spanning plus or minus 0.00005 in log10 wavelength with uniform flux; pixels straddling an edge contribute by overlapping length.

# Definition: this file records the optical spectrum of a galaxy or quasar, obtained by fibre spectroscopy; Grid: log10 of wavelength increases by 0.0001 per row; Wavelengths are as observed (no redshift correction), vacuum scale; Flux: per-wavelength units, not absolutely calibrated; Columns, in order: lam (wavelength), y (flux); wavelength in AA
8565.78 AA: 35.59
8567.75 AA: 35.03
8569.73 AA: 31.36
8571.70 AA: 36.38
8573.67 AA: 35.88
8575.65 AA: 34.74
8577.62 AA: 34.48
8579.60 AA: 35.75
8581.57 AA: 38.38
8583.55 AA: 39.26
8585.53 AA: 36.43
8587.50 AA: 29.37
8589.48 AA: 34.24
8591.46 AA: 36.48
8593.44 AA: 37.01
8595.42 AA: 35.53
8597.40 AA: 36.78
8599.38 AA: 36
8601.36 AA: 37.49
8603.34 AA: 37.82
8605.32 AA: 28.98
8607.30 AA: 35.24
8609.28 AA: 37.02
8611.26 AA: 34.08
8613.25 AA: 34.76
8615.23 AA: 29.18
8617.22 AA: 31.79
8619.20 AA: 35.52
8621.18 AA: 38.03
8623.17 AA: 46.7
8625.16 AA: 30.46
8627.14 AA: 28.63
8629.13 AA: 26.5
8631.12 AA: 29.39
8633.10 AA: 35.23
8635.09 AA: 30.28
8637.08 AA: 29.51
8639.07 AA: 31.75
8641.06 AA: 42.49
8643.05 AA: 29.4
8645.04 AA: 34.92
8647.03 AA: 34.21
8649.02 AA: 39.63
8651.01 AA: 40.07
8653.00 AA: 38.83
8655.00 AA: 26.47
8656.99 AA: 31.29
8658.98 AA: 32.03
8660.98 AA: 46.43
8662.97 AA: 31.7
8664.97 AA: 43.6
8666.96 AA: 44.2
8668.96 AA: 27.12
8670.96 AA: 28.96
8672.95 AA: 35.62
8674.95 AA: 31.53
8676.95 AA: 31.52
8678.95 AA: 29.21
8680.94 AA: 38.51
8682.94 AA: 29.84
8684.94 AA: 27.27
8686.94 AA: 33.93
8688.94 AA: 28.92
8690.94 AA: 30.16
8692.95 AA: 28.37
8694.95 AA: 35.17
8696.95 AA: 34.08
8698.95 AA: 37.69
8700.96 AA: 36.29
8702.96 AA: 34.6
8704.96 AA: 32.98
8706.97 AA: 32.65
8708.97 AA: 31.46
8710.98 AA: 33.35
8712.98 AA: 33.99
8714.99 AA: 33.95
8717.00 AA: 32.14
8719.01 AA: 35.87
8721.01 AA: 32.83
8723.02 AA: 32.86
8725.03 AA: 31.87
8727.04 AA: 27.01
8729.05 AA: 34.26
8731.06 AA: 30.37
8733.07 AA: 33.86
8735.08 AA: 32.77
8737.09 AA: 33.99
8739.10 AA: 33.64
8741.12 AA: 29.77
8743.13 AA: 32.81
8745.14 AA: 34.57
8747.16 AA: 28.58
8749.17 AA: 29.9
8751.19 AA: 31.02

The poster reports -2.8 AA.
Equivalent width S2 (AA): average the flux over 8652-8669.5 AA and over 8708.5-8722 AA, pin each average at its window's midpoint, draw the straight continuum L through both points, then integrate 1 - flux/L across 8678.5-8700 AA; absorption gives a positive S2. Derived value 1.5 AA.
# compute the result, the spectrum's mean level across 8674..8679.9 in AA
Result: 30.7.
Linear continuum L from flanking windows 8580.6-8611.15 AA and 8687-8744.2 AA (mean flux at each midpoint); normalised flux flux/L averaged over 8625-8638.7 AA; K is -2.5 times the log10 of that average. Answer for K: 0.16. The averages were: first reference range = 35.7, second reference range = 32.8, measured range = 30.1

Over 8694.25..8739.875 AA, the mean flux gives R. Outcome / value 33.4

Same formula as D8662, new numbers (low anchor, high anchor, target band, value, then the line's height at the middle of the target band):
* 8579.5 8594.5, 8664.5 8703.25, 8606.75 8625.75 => -0.2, 35.1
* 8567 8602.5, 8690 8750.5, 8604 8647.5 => 1.7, 34.7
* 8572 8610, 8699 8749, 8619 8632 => 0.5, 34.9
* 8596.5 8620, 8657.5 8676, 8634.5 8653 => 0.1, 35.2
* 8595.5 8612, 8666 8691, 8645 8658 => -0.7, 33.3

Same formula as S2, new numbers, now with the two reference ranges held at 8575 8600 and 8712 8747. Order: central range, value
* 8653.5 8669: -0.8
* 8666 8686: 0.9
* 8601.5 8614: 0.2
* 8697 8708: -0.5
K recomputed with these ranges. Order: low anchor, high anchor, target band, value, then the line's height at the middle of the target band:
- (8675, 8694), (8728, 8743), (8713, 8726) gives -0.040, 32.1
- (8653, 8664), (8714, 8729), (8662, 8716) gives 0.003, 33.3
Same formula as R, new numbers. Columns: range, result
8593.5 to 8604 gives 36.7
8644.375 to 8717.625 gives 33.9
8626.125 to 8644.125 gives 31.5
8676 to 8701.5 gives 32.3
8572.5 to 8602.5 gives 35.9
